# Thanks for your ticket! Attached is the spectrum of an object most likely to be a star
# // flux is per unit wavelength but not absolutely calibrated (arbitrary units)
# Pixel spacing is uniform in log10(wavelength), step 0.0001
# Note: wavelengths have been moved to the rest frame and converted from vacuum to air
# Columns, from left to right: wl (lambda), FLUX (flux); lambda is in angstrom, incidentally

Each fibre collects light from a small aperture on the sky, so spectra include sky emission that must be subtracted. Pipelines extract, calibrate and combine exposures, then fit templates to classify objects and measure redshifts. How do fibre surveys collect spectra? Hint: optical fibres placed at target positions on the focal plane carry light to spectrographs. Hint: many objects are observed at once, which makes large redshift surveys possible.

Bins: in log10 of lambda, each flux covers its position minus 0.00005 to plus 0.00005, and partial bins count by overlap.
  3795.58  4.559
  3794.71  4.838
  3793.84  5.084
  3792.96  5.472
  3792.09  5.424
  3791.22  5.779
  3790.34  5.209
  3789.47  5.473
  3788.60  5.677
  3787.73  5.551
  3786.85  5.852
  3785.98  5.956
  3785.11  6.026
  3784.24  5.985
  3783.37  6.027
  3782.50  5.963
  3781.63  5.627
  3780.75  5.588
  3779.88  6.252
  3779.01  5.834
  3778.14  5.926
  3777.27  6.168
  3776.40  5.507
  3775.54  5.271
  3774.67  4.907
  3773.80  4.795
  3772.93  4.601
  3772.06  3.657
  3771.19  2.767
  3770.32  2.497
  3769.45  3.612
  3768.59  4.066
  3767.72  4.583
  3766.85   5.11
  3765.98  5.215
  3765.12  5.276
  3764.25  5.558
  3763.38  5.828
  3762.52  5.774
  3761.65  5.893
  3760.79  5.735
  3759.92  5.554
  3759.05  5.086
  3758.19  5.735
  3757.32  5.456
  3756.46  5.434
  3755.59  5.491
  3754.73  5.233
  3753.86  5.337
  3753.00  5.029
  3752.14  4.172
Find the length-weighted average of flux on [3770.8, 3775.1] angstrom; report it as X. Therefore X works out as 4.15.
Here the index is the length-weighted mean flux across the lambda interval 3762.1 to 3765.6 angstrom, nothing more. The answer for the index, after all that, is 5.61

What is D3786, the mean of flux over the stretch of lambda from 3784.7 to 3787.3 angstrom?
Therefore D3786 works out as 5.93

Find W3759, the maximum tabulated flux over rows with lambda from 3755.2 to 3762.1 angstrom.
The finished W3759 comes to 5.893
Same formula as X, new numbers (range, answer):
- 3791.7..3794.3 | 5.32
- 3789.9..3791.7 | 5.49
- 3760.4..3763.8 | 5.82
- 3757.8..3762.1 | 5.6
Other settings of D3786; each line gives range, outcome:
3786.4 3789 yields 5.69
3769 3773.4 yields 3.44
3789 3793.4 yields 5.47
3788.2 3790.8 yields 5.45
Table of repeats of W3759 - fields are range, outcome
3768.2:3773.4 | 4.601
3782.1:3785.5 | 6.027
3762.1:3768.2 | 5.828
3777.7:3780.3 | 6.252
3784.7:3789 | 6.026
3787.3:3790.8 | 5.677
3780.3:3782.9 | 5.963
